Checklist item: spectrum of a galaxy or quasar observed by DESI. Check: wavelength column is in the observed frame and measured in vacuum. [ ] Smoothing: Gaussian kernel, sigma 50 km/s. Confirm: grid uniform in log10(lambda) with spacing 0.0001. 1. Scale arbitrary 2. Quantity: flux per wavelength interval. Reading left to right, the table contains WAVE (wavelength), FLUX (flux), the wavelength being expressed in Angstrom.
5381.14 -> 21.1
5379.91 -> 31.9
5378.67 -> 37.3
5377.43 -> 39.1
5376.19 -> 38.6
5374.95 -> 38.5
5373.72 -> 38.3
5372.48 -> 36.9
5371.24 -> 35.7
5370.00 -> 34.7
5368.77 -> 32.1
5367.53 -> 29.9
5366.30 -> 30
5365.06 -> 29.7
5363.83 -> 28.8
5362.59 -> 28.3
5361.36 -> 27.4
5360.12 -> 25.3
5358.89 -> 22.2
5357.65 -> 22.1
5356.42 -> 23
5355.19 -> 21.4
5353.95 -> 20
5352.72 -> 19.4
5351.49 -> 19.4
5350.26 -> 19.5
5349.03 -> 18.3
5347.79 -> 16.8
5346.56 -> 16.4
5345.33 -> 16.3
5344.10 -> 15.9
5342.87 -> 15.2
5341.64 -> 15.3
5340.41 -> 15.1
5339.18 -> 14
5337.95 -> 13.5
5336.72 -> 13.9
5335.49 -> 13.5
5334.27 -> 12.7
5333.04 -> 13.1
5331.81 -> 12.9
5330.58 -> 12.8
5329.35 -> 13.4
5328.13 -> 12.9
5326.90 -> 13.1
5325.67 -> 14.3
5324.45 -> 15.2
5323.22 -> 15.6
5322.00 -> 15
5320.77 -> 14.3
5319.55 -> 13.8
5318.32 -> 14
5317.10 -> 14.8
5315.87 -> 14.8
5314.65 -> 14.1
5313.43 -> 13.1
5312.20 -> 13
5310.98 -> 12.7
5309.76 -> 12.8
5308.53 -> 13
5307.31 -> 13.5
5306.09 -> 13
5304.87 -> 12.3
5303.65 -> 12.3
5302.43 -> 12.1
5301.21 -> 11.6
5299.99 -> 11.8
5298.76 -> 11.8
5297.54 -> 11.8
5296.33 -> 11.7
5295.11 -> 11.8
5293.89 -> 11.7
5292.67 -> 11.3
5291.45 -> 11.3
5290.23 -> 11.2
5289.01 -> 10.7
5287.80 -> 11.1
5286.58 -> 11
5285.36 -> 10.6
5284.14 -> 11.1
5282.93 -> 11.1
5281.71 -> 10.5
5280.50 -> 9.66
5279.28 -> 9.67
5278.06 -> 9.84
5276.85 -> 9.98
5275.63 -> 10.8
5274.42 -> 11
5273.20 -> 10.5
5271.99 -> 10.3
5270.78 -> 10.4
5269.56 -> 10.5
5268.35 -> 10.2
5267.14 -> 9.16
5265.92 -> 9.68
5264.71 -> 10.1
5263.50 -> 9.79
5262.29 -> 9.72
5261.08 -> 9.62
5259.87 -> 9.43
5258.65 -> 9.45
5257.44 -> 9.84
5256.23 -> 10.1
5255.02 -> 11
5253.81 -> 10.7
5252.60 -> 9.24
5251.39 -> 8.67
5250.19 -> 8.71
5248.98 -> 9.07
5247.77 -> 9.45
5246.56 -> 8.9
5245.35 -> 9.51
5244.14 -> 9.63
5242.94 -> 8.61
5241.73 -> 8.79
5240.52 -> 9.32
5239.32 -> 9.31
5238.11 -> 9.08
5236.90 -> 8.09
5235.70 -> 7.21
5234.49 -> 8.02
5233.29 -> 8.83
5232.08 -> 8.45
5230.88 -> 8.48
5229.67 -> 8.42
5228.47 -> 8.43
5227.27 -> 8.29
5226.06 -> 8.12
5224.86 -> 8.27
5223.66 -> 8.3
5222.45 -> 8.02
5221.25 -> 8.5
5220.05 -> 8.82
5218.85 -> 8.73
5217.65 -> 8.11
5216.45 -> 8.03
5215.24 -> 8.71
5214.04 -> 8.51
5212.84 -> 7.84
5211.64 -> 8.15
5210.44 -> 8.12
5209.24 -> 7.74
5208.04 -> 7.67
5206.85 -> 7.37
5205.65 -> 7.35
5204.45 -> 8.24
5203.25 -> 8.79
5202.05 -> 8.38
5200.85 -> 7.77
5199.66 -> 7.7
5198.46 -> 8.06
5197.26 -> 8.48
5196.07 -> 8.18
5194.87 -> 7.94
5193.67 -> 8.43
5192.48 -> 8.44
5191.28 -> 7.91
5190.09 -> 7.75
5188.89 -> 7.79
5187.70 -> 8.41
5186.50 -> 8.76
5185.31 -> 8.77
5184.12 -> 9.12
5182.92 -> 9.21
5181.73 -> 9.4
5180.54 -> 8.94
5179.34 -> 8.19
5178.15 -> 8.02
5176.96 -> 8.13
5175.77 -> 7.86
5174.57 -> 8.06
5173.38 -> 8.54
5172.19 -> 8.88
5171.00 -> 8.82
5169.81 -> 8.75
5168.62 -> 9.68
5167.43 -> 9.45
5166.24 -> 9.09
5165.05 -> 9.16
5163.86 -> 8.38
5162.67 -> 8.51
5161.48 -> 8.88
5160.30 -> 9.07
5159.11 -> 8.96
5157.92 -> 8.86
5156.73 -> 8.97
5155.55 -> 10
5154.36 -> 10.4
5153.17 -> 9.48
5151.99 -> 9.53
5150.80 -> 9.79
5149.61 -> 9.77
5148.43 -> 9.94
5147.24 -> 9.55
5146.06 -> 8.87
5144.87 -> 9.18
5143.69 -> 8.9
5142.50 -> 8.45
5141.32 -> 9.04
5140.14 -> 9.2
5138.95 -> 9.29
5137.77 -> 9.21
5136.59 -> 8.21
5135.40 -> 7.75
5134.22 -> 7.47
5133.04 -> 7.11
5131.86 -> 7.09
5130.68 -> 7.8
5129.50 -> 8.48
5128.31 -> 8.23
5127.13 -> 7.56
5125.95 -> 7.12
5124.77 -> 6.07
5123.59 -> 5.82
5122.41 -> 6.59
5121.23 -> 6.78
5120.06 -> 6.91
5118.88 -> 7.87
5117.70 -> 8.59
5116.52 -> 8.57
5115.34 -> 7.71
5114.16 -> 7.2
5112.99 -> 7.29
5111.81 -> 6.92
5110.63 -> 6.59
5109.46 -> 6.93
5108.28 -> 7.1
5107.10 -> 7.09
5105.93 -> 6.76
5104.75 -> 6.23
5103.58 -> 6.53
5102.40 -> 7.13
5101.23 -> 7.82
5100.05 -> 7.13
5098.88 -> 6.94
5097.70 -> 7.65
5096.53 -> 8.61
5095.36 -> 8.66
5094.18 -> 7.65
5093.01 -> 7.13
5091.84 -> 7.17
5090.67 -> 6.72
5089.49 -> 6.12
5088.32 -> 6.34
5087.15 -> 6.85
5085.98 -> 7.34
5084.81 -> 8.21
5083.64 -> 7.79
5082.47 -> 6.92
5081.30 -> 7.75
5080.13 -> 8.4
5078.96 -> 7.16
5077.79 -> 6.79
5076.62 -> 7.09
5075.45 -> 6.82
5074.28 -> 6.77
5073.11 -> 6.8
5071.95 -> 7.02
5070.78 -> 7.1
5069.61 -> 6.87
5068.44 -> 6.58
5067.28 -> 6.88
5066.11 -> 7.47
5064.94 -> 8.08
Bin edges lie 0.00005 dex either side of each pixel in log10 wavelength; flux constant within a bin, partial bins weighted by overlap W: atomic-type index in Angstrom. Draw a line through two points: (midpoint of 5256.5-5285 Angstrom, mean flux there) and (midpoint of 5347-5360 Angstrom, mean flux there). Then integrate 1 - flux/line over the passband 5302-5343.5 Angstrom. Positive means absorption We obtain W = 6.99 Angstrom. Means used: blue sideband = 10.1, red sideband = 20.4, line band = 13.7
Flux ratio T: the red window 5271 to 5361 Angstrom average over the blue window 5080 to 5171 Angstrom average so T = 1.7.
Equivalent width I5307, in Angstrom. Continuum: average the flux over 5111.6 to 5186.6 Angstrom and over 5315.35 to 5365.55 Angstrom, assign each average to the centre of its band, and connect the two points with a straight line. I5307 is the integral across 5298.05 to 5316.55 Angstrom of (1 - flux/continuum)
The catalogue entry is 3.6 Angstrom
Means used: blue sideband 8.48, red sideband 17.4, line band 12.8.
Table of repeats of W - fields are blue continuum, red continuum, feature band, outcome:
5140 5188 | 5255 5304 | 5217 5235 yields 2.7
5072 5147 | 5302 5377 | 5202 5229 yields 9.9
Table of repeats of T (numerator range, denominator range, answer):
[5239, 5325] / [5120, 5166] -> 1.31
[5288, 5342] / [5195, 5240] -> 1.59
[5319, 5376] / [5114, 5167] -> 2.45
